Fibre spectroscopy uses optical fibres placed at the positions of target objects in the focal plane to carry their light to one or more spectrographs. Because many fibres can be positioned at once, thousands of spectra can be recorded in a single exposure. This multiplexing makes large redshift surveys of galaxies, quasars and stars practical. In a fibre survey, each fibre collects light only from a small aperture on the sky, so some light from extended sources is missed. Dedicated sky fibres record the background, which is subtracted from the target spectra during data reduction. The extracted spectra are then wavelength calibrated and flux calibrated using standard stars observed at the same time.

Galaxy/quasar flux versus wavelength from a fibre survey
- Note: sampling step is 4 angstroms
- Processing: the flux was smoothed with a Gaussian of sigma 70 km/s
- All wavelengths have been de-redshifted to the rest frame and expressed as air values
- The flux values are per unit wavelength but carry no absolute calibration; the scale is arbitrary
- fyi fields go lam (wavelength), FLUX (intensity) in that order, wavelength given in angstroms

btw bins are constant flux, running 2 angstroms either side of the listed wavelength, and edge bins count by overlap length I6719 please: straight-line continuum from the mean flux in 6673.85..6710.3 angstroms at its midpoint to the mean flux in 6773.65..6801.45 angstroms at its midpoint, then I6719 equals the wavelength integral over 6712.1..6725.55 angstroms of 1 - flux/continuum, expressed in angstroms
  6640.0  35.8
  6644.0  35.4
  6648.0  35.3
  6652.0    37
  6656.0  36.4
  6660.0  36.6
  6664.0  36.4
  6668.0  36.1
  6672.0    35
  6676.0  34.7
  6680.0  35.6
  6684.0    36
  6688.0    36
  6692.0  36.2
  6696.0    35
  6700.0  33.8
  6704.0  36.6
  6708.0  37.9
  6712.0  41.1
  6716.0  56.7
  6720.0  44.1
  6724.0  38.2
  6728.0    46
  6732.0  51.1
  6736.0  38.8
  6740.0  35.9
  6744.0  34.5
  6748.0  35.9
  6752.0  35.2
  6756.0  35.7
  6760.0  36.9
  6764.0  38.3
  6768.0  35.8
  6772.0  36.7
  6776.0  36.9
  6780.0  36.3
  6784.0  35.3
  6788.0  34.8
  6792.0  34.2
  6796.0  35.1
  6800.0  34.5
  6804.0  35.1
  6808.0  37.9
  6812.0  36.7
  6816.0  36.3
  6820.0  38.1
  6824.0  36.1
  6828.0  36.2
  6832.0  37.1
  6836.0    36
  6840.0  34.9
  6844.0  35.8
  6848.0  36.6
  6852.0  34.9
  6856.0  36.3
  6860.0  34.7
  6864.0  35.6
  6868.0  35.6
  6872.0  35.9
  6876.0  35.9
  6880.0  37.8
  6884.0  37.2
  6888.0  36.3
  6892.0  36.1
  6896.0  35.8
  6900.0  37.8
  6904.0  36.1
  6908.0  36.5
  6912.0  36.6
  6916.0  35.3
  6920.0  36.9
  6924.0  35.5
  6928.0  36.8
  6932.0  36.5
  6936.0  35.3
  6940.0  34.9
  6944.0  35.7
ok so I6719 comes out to -3.8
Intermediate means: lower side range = 35.8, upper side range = 35.3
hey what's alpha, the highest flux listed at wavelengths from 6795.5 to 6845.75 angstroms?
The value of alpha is 38.1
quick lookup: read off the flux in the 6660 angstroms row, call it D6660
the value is 36.6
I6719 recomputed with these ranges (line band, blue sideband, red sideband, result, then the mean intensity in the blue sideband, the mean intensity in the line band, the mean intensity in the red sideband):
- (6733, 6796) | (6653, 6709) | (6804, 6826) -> 0.3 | 35.9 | 36.3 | 36.8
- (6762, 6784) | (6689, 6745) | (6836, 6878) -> 1.1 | 40.4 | 36.7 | 35.6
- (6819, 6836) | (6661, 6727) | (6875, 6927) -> 0.2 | 38.2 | 36.7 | 36.5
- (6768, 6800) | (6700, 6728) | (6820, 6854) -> 2.6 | 42.1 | 35.6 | 36.1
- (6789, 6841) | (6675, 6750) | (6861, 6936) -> 2.2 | 39.2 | 36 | 36.3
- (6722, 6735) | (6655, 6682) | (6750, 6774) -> -3.0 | 35.8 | 44.6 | 36.4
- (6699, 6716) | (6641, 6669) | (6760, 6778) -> -1.5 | 36.2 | 39.8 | 36.9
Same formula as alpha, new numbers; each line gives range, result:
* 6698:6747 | 56.7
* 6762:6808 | 38.3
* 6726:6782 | 51.1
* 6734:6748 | 38.8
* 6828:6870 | 37.1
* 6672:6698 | 36.2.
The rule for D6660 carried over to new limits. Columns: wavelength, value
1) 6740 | 35.9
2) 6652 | 37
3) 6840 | 34.9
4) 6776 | 36.9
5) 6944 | 35.7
